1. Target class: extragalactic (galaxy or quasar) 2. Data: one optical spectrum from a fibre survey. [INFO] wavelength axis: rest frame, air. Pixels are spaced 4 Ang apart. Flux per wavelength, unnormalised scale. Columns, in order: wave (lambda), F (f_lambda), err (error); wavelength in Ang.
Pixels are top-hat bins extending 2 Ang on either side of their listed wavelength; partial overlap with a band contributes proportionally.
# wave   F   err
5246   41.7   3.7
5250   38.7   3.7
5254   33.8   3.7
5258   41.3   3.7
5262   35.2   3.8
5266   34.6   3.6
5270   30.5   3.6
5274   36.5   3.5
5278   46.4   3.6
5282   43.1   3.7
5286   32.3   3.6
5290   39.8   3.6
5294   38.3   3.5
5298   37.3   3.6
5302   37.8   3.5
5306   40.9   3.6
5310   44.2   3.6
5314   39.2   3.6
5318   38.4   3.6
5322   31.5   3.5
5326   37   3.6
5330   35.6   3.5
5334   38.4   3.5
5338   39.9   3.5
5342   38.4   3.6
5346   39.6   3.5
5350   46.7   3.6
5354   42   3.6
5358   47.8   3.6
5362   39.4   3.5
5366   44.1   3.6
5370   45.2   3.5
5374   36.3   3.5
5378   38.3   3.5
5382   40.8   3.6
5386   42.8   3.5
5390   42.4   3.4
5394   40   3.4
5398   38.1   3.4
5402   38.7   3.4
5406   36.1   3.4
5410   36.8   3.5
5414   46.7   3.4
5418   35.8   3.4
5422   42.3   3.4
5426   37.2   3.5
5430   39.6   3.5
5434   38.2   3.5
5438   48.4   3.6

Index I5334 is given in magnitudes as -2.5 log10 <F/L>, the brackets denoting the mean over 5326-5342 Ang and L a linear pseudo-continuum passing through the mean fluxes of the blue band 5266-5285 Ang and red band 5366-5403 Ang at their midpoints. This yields 0.04 mag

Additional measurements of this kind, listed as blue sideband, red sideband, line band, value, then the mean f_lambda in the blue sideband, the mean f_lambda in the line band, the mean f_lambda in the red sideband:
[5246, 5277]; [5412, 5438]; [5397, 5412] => 0.08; 36.5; 37.4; 40.6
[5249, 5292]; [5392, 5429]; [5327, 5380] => -0.07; 37.4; 40.8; 39.1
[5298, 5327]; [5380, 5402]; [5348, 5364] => -0.11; 38.4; 44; 40.6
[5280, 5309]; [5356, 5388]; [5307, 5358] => 0.02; 38.7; 39.6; 41.8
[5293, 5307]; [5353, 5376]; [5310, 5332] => 0.08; 38.4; 37.1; 42.5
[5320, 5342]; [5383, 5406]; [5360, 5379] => -0.06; 36.7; 40.8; 40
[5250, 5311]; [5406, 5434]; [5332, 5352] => -0.05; 38.1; 40.6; 39.4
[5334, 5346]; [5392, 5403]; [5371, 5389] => -0.03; 39.1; 40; 39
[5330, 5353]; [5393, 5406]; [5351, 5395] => -0.07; 40.2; 41.9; 38.4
